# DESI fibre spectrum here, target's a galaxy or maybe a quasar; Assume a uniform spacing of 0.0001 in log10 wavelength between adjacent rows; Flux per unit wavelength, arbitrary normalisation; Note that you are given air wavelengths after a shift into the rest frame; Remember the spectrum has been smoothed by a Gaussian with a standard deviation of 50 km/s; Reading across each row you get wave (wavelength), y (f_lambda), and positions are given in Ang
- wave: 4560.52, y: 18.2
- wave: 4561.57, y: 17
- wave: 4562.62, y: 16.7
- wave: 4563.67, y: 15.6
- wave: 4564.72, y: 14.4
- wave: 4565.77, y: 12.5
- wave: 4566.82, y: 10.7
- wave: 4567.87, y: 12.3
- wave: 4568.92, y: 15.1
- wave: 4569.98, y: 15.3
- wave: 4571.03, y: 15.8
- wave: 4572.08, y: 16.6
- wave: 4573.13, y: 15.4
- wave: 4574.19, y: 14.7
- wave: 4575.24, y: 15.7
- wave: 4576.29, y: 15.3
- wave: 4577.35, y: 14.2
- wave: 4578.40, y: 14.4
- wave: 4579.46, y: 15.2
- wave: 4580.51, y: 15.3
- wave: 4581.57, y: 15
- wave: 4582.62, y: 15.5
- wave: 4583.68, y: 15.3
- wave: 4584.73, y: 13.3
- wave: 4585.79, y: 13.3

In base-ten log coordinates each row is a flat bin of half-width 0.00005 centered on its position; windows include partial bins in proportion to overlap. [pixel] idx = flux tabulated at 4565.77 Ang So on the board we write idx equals 12.5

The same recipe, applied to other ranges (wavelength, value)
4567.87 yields 12.3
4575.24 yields 15.7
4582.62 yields 15.5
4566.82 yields 10.7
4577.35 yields 14.2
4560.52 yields 18.2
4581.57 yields 15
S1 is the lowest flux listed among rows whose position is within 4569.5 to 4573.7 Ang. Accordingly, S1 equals 15.3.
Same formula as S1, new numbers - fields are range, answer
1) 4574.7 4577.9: 14.2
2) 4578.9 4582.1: 15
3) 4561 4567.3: 10.7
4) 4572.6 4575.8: 14.7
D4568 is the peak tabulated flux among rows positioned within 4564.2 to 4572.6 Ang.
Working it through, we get 16.6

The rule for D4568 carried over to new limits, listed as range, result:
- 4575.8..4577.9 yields 15.3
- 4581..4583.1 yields 15.5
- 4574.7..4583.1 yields 15.7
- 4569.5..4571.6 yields 15.8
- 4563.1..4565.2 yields 15.6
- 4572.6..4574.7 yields 15.4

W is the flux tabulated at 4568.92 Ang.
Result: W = 15.1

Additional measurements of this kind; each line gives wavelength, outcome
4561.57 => 17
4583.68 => 15.3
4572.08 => 16.6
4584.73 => 13.3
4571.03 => 15.8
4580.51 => 15.3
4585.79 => 13.3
